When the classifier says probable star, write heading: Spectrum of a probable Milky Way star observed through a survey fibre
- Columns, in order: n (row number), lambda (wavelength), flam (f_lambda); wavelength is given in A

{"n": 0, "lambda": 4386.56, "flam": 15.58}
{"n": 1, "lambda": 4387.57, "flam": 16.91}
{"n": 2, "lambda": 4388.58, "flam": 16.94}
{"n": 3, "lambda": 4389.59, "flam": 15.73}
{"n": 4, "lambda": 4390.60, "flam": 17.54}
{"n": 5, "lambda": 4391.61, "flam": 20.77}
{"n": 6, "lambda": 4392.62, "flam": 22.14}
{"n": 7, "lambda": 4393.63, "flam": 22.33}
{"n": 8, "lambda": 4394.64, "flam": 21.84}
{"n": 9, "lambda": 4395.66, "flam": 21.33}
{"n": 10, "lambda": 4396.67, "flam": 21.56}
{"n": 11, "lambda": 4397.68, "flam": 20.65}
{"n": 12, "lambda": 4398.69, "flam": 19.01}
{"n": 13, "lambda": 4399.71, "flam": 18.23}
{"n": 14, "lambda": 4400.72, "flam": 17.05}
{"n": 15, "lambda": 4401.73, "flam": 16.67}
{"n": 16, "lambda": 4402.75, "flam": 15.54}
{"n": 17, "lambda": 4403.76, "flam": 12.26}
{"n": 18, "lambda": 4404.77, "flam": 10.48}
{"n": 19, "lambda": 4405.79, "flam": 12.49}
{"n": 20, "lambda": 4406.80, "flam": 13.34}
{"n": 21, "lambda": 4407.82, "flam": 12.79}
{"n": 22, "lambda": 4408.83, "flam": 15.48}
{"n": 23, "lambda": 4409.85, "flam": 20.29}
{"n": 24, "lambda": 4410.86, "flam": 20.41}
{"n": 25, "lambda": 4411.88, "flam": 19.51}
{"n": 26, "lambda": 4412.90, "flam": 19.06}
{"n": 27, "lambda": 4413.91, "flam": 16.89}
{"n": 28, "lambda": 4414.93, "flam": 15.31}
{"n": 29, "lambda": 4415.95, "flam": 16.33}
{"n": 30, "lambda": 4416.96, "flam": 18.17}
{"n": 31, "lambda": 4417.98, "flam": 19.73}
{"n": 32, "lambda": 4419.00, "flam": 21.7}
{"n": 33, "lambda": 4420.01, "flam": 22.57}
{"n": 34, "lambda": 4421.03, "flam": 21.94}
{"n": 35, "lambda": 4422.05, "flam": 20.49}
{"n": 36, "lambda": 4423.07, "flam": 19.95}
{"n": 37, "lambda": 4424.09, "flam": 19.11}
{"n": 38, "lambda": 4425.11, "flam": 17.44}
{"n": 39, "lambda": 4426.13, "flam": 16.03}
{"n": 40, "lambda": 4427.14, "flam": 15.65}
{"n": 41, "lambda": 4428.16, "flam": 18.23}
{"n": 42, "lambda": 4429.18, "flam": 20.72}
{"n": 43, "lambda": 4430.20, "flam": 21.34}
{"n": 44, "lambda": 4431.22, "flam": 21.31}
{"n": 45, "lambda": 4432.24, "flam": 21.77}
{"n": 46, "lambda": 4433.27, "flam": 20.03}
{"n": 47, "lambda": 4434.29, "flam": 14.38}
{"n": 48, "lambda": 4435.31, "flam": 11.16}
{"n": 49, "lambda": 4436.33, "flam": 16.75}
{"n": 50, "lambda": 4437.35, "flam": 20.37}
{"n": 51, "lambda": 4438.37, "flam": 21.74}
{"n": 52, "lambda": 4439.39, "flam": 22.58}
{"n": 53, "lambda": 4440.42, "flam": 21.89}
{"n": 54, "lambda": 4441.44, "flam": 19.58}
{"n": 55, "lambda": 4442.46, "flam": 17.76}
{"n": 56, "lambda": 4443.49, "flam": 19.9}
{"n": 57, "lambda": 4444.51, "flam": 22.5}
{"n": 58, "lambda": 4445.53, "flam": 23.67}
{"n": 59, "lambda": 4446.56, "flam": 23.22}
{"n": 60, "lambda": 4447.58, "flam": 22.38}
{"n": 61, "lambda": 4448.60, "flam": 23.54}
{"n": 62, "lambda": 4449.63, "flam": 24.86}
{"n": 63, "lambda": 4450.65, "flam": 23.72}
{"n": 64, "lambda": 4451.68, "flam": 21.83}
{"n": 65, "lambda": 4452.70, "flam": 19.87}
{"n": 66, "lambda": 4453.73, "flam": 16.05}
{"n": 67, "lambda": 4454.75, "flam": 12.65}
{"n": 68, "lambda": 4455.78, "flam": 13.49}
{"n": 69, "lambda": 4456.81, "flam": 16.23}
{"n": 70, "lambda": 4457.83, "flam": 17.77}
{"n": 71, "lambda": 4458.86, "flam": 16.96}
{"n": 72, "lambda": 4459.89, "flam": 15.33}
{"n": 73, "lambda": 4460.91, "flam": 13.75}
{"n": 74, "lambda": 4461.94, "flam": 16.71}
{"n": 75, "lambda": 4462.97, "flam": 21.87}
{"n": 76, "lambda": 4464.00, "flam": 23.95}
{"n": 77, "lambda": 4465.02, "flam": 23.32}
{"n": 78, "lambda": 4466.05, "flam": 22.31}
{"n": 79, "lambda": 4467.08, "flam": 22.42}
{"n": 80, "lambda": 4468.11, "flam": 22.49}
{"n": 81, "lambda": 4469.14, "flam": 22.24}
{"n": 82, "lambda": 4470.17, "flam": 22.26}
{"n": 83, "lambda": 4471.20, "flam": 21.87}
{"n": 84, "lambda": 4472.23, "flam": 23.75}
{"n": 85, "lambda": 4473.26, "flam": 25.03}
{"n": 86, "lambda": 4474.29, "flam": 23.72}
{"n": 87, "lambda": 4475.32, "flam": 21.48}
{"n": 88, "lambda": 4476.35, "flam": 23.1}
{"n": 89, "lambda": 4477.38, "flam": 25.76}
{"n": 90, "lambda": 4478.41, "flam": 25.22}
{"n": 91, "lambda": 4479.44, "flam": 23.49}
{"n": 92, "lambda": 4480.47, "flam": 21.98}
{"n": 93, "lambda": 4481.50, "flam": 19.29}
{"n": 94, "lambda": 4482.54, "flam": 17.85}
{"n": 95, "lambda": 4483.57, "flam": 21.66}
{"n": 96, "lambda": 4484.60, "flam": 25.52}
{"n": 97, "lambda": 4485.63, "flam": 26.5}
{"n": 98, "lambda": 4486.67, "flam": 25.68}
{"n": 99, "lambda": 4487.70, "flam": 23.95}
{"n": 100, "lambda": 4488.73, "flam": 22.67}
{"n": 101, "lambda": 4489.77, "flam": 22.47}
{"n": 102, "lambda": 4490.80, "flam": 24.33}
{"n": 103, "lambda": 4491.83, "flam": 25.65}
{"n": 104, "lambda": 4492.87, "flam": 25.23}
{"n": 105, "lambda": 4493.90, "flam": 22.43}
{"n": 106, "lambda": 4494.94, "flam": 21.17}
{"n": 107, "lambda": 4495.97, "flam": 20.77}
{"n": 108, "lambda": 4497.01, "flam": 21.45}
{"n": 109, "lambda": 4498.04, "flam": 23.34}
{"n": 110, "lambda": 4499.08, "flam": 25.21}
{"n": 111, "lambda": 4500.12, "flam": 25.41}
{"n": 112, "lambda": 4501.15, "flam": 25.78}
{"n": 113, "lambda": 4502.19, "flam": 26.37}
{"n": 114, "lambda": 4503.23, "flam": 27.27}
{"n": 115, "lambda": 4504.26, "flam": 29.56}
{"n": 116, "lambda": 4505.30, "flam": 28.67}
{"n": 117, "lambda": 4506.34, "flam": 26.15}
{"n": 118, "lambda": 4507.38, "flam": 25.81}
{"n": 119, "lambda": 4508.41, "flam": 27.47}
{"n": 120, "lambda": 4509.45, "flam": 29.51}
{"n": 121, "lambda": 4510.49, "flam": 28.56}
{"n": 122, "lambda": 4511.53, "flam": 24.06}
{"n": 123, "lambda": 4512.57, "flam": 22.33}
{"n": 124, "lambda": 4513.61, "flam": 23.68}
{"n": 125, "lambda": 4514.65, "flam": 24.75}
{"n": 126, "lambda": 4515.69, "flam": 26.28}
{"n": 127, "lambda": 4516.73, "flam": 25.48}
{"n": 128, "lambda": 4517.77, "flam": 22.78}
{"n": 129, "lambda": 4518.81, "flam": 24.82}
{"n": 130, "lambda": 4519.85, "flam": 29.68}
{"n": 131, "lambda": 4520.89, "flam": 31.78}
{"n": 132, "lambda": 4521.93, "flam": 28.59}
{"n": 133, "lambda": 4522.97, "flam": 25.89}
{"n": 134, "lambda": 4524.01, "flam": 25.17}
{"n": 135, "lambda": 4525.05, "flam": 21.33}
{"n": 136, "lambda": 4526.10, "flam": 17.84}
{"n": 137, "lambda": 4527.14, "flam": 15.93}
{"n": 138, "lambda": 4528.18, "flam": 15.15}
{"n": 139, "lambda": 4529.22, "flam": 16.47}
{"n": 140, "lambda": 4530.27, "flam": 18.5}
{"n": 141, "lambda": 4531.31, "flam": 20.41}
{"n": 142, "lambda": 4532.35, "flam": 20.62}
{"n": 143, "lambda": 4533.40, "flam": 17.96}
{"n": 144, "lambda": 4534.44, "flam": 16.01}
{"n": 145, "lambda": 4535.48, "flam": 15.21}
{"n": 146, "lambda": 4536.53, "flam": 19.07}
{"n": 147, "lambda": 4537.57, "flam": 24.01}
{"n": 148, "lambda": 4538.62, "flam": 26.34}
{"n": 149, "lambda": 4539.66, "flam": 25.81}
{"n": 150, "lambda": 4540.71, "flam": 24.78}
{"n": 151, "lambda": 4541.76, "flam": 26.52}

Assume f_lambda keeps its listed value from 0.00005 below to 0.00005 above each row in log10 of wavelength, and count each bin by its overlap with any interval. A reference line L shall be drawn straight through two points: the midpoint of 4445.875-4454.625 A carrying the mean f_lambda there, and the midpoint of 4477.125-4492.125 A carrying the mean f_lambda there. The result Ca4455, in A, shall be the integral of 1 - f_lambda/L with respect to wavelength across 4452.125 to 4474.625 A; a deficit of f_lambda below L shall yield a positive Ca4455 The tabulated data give 2.6 A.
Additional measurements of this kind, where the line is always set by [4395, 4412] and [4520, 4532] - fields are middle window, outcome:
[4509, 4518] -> -1.7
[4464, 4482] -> -3.0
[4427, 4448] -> -1.9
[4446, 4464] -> -0.1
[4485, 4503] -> -3.1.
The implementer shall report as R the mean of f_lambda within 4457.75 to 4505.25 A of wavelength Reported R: 22.9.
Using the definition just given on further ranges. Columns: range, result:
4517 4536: 21.4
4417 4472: 19.8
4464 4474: 22.9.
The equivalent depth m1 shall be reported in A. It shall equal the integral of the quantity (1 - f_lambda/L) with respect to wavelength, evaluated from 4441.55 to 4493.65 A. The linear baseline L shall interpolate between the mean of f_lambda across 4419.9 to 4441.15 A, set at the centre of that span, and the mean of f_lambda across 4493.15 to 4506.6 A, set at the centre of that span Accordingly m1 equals 1.61 A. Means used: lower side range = 19.2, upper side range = 24.9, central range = 21.6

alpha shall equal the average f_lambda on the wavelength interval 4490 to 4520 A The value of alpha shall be 25.2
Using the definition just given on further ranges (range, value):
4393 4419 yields 17.6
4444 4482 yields 21.1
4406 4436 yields 18.2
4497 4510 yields 26.5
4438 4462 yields 19.5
